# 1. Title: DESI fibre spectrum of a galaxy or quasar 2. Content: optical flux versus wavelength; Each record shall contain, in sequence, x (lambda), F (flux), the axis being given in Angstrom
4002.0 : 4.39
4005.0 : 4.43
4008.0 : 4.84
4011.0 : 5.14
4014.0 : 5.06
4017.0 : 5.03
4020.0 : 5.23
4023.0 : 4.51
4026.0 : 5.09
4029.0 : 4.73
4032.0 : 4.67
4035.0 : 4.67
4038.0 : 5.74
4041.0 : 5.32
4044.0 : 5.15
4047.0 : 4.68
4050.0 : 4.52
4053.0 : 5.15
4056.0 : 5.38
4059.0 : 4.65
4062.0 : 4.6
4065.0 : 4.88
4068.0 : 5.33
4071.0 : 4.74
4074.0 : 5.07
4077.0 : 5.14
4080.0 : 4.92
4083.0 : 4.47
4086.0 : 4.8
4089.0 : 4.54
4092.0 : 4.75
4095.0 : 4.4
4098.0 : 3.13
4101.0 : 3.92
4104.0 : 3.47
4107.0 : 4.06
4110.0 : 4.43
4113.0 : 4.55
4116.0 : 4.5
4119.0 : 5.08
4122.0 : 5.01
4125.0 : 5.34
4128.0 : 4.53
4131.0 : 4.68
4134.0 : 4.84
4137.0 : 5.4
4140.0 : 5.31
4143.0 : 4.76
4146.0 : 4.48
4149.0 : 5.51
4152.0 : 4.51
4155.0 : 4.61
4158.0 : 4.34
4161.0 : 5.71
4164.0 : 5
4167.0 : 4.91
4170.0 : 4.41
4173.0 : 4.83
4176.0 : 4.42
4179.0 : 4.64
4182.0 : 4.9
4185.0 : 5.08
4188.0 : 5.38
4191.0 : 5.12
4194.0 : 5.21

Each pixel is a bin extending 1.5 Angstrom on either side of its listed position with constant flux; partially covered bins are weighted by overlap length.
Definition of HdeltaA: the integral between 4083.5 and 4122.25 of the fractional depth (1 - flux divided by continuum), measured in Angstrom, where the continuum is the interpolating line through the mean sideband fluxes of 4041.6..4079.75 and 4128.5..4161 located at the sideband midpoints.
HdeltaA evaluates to 4.5 Angstrom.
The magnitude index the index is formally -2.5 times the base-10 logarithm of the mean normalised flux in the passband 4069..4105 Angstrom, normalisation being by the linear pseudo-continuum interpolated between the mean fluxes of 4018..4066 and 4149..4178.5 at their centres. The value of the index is 0.10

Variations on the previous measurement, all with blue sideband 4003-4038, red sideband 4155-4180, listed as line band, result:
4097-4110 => 0.27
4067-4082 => -0.04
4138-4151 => -0.05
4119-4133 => -0.02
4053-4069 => -0.03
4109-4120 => 0.04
